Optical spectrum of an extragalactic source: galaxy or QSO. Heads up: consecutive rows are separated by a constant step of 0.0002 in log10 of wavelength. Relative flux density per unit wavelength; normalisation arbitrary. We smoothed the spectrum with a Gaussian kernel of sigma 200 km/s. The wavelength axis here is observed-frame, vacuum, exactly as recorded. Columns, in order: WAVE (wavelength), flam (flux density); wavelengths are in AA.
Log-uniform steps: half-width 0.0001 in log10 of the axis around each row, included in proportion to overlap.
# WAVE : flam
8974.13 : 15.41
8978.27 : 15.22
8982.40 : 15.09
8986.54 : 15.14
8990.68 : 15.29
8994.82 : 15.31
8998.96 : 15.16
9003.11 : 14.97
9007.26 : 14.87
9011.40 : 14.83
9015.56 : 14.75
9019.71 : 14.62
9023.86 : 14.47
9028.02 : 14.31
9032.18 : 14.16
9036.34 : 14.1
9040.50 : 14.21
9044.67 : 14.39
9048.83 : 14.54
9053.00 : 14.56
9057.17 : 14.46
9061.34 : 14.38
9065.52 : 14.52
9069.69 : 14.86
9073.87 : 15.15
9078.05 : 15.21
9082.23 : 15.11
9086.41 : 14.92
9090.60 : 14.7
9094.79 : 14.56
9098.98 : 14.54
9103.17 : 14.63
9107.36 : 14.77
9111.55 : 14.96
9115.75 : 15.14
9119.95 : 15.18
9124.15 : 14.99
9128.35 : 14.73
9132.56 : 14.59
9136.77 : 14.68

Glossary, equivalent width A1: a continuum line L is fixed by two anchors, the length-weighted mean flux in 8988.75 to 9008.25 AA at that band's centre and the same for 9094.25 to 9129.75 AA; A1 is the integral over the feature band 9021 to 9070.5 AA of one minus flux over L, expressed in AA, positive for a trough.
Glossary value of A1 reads 2.0 AA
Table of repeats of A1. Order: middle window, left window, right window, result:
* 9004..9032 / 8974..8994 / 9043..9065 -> 0.4 AA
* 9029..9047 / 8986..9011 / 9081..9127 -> 0.9 AA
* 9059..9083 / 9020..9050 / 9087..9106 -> -0.6 AA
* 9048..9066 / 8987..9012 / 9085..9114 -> 0.5 AA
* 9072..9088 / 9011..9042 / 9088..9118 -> -0.5 AA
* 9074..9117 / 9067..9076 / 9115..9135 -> 0.2 AA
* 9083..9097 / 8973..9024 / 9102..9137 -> 0.1 AA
